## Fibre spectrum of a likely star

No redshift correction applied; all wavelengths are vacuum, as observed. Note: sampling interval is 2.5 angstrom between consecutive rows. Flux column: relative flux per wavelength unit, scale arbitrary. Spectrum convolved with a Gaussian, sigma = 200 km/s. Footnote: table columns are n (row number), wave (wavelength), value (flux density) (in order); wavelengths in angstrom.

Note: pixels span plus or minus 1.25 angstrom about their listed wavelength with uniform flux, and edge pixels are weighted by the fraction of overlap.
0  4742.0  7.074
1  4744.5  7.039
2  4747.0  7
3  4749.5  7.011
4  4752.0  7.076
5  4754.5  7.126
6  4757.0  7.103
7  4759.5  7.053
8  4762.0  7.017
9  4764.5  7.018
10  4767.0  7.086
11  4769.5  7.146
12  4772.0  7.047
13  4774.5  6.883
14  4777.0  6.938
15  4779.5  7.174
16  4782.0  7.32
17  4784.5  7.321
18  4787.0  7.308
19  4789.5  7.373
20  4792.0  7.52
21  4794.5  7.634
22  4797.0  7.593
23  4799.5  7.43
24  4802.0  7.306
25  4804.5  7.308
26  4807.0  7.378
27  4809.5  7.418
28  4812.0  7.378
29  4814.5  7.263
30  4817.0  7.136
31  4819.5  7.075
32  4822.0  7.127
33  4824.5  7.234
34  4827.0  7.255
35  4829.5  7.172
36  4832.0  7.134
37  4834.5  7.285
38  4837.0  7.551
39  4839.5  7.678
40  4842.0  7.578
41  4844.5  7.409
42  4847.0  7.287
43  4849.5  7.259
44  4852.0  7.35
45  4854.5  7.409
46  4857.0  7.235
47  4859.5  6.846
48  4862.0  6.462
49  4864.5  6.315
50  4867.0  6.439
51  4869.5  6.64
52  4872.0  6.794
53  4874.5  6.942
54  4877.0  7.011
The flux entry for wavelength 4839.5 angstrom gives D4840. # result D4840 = 7.678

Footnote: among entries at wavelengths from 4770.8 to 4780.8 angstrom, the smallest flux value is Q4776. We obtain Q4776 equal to 6.883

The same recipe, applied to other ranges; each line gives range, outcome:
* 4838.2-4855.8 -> 7.259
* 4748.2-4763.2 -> 7.011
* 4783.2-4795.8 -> 7.308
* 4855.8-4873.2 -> 6.315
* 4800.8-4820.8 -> 7.075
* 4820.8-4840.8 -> 7.127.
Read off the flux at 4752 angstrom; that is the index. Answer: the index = 7.076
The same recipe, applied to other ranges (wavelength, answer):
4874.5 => 6.942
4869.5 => 6.64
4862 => 6.462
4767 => 7.086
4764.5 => 7.018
